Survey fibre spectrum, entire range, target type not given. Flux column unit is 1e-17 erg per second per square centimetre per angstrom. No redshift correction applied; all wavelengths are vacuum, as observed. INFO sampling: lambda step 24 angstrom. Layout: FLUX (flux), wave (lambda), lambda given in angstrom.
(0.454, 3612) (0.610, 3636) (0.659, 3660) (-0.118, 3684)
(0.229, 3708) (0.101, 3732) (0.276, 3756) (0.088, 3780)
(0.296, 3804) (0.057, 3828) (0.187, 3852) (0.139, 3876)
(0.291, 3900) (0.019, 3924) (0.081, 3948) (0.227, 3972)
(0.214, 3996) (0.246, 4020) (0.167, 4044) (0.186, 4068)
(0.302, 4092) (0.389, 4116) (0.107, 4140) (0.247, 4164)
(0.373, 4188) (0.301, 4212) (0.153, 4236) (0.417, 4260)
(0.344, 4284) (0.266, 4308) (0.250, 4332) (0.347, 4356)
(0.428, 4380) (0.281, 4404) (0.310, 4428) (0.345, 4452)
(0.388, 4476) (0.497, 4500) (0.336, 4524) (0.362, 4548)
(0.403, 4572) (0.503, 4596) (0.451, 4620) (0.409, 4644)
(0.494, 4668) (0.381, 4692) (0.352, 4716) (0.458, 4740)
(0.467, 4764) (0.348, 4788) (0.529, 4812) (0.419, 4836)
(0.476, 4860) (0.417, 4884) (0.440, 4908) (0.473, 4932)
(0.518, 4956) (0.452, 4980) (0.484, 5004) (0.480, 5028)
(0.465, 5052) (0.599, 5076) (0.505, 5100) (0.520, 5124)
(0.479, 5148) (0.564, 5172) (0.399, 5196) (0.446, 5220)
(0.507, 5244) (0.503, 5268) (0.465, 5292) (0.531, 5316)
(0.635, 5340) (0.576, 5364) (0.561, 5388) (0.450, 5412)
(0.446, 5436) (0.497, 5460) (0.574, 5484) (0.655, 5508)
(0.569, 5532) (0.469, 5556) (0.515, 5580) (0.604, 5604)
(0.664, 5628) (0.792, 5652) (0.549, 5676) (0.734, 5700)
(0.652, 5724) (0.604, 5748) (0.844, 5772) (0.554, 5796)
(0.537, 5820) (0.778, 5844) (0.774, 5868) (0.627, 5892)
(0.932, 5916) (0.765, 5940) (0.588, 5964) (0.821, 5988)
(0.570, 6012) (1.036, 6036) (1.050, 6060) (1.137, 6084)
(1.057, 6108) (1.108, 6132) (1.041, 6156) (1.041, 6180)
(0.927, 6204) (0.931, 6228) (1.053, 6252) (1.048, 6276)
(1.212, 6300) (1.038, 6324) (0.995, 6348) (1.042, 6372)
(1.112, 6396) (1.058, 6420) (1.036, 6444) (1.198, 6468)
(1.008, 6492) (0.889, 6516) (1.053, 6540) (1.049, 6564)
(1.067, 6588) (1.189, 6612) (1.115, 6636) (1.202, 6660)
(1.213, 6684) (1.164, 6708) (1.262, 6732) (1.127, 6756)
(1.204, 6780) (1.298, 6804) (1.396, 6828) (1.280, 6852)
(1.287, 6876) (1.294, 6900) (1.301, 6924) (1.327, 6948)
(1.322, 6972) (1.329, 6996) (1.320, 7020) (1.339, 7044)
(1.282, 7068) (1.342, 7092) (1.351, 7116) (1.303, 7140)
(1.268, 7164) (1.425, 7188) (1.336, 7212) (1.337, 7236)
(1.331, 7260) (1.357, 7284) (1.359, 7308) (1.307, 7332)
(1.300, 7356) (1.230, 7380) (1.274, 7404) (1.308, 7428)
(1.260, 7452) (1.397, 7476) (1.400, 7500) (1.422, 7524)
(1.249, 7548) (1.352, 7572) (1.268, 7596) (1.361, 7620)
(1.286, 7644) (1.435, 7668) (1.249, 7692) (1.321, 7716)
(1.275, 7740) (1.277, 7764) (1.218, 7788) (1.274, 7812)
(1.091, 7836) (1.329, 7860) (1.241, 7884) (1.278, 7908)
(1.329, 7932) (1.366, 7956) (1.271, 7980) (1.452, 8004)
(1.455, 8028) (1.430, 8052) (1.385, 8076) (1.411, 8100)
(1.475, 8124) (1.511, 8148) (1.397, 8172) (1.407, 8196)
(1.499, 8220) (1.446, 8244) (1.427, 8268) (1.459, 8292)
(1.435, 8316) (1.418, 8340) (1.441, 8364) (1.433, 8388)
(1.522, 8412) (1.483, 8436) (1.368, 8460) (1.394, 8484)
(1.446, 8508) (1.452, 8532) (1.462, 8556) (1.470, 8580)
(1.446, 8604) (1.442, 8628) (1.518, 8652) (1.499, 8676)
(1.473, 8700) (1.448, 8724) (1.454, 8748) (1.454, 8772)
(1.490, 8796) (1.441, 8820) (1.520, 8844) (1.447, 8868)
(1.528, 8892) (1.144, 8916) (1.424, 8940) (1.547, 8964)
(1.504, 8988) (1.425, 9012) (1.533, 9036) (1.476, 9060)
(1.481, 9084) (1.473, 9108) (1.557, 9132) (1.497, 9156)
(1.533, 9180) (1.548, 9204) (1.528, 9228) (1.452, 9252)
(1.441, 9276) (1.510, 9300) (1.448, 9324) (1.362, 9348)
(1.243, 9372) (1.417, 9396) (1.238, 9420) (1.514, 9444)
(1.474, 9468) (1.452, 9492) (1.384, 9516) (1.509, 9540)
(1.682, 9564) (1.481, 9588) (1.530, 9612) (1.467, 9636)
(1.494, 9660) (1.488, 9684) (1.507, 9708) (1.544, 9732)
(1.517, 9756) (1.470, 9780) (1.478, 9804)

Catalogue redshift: 0.51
